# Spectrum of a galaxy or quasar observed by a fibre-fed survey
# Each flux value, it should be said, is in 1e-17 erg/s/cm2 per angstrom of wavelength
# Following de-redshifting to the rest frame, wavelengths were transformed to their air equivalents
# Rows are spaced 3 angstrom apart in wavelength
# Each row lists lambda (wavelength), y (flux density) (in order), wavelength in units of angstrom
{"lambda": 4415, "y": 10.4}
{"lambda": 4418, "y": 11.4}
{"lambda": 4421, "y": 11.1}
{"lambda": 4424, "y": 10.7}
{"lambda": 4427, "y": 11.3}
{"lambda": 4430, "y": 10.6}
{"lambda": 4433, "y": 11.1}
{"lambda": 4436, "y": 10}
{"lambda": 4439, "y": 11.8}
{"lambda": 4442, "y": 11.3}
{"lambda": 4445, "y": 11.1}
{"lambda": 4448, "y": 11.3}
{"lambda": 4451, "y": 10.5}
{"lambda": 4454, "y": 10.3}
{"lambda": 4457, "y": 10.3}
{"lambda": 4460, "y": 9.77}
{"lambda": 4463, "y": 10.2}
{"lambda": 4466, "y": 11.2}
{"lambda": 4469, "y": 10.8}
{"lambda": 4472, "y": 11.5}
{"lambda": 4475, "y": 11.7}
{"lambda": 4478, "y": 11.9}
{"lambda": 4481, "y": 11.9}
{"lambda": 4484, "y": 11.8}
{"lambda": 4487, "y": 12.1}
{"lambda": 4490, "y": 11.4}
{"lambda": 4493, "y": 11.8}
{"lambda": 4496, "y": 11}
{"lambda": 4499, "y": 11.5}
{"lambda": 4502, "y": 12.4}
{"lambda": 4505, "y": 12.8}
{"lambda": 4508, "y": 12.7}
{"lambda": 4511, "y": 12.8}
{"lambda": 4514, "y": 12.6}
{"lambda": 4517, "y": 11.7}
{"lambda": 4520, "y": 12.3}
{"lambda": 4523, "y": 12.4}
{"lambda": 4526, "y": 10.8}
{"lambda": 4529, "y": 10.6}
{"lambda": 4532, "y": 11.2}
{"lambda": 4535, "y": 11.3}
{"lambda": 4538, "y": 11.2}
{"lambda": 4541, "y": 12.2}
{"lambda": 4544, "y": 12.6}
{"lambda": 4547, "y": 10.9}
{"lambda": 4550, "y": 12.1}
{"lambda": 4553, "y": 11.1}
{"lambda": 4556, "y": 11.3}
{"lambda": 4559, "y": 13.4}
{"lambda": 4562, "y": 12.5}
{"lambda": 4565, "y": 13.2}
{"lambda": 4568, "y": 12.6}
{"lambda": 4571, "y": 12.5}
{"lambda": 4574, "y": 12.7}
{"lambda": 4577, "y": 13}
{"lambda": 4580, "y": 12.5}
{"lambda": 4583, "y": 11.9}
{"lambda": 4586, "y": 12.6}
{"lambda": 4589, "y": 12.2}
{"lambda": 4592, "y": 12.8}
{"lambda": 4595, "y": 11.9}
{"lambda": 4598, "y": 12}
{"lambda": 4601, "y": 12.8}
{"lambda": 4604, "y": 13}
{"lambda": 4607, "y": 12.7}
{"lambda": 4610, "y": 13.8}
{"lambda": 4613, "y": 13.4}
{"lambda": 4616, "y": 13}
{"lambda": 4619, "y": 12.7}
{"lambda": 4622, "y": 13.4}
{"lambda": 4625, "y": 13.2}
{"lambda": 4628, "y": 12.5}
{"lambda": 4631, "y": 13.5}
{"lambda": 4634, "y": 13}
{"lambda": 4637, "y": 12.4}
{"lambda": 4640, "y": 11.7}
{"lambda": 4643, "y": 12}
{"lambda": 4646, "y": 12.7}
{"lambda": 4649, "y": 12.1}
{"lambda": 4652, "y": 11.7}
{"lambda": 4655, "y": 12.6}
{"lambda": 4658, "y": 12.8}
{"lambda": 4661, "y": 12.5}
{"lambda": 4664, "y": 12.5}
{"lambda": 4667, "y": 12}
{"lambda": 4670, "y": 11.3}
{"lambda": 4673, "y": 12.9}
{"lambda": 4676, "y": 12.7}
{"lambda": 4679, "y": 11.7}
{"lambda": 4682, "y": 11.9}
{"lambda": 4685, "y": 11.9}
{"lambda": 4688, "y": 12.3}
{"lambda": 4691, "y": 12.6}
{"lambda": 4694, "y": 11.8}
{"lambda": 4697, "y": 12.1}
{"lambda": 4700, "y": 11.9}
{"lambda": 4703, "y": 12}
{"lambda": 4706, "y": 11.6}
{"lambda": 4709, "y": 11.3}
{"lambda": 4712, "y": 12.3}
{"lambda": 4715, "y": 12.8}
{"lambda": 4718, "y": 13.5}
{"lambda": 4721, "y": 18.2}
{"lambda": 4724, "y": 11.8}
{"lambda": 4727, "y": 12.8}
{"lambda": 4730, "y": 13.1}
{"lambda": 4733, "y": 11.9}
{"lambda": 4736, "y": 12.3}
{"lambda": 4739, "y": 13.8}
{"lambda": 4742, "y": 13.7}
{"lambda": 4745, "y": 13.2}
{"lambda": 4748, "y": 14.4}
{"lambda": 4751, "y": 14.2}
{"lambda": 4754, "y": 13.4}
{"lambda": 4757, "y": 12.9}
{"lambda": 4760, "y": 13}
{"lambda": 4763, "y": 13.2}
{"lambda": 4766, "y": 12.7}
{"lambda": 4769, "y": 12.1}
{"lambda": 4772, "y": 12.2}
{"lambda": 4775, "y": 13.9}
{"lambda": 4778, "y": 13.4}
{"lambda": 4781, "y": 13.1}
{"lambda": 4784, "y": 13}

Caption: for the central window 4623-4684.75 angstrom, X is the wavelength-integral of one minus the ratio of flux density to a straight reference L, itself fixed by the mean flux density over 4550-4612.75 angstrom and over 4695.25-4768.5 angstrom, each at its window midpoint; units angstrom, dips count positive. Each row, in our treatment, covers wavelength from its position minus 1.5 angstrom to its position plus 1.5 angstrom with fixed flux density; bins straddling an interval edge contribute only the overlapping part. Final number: 1.8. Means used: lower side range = 12.5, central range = 12.4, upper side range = 13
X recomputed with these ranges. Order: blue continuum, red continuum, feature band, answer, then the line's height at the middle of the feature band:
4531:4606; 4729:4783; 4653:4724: 1.92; 12.8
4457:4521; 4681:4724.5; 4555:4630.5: -3.88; 12.1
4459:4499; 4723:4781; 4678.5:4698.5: 0.95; 12.7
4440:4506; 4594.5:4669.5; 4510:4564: -0.04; 11.8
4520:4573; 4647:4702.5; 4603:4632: -2.55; 12.1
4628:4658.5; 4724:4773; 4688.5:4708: 1.15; 12.7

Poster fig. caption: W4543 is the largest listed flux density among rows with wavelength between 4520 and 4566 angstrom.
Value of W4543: 13.4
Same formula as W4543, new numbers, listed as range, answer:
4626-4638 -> 13.5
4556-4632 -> 13.8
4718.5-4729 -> 18.2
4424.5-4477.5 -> 11.8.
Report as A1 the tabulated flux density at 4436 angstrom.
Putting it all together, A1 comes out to 10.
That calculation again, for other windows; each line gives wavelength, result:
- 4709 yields 11.3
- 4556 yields 11.3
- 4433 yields 11.1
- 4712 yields 12.3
